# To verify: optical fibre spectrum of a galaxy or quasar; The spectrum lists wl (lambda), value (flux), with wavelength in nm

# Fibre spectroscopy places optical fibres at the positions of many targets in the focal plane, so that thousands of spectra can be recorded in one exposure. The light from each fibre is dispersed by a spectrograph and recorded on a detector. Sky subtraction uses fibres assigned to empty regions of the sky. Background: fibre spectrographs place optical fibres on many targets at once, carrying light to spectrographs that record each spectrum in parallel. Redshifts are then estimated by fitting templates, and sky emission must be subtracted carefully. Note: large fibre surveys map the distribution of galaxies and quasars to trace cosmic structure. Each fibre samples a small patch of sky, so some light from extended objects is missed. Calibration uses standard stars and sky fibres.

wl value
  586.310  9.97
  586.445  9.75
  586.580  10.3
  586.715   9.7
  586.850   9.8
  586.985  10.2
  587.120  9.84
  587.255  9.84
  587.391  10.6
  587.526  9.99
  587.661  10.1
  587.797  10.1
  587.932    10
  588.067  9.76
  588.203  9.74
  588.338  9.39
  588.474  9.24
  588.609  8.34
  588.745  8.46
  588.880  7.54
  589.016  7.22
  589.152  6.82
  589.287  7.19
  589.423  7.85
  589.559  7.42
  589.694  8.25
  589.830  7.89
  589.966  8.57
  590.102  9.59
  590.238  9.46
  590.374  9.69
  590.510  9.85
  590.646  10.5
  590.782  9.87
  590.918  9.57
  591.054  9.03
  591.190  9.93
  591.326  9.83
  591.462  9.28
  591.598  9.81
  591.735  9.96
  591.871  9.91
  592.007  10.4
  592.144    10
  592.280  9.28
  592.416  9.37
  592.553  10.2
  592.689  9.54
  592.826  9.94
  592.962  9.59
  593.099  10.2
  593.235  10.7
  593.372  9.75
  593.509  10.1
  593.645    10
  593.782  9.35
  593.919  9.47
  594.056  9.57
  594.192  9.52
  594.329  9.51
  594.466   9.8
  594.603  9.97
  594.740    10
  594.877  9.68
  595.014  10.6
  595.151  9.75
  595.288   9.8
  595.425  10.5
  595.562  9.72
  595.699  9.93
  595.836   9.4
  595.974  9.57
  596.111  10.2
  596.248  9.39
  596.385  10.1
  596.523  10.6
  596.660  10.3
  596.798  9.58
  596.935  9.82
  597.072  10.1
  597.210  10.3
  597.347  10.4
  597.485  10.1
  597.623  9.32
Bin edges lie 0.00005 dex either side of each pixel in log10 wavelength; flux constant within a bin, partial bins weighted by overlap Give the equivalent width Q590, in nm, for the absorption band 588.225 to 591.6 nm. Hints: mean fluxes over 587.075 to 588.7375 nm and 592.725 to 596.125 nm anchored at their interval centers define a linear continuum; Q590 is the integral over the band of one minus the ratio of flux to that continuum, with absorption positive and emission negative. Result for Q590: 0.32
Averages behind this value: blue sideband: 9.69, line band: 8.82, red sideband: 9.86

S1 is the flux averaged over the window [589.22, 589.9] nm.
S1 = 7.72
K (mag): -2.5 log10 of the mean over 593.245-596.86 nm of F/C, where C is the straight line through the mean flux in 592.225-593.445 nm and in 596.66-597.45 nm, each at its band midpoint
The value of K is 0.011 mag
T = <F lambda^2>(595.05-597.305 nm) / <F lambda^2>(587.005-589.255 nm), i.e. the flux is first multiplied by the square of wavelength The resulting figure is 1.12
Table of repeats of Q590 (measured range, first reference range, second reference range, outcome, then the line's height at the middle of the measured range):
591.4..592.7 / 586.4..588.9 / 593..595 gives 0.00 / 9.79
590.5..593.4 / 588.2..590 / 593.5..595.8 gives -0.28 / 8.97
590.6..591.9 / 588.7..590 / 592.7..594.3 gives -0.16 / 8.66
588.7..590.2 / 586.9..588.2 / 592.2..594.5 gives 0.31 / 9.94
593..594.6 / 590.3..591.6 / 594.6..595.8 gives 0.01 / 9.9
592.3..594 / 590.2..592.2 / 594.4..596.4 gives 0.00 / 9.85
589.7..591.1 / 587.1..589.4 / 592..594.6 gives 0.00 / 9.35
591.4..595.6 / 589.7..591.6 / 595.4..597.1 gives -0.07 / 9.69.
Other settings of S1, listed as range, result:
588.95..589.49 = 7.27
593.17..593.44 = 10.2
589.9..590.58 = 9.43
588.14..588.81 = 9.03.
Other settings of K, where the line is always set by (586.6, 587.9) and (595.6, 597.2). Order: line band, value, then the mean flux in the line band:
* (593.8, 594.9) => 0.03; 9.67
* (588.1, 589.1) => 0.17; 8.57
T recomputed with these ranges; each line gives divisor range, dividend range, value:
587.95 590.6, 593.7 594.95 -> 1.14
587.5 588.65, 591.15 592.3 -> 1.03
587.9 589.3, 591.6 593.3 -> 1.18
